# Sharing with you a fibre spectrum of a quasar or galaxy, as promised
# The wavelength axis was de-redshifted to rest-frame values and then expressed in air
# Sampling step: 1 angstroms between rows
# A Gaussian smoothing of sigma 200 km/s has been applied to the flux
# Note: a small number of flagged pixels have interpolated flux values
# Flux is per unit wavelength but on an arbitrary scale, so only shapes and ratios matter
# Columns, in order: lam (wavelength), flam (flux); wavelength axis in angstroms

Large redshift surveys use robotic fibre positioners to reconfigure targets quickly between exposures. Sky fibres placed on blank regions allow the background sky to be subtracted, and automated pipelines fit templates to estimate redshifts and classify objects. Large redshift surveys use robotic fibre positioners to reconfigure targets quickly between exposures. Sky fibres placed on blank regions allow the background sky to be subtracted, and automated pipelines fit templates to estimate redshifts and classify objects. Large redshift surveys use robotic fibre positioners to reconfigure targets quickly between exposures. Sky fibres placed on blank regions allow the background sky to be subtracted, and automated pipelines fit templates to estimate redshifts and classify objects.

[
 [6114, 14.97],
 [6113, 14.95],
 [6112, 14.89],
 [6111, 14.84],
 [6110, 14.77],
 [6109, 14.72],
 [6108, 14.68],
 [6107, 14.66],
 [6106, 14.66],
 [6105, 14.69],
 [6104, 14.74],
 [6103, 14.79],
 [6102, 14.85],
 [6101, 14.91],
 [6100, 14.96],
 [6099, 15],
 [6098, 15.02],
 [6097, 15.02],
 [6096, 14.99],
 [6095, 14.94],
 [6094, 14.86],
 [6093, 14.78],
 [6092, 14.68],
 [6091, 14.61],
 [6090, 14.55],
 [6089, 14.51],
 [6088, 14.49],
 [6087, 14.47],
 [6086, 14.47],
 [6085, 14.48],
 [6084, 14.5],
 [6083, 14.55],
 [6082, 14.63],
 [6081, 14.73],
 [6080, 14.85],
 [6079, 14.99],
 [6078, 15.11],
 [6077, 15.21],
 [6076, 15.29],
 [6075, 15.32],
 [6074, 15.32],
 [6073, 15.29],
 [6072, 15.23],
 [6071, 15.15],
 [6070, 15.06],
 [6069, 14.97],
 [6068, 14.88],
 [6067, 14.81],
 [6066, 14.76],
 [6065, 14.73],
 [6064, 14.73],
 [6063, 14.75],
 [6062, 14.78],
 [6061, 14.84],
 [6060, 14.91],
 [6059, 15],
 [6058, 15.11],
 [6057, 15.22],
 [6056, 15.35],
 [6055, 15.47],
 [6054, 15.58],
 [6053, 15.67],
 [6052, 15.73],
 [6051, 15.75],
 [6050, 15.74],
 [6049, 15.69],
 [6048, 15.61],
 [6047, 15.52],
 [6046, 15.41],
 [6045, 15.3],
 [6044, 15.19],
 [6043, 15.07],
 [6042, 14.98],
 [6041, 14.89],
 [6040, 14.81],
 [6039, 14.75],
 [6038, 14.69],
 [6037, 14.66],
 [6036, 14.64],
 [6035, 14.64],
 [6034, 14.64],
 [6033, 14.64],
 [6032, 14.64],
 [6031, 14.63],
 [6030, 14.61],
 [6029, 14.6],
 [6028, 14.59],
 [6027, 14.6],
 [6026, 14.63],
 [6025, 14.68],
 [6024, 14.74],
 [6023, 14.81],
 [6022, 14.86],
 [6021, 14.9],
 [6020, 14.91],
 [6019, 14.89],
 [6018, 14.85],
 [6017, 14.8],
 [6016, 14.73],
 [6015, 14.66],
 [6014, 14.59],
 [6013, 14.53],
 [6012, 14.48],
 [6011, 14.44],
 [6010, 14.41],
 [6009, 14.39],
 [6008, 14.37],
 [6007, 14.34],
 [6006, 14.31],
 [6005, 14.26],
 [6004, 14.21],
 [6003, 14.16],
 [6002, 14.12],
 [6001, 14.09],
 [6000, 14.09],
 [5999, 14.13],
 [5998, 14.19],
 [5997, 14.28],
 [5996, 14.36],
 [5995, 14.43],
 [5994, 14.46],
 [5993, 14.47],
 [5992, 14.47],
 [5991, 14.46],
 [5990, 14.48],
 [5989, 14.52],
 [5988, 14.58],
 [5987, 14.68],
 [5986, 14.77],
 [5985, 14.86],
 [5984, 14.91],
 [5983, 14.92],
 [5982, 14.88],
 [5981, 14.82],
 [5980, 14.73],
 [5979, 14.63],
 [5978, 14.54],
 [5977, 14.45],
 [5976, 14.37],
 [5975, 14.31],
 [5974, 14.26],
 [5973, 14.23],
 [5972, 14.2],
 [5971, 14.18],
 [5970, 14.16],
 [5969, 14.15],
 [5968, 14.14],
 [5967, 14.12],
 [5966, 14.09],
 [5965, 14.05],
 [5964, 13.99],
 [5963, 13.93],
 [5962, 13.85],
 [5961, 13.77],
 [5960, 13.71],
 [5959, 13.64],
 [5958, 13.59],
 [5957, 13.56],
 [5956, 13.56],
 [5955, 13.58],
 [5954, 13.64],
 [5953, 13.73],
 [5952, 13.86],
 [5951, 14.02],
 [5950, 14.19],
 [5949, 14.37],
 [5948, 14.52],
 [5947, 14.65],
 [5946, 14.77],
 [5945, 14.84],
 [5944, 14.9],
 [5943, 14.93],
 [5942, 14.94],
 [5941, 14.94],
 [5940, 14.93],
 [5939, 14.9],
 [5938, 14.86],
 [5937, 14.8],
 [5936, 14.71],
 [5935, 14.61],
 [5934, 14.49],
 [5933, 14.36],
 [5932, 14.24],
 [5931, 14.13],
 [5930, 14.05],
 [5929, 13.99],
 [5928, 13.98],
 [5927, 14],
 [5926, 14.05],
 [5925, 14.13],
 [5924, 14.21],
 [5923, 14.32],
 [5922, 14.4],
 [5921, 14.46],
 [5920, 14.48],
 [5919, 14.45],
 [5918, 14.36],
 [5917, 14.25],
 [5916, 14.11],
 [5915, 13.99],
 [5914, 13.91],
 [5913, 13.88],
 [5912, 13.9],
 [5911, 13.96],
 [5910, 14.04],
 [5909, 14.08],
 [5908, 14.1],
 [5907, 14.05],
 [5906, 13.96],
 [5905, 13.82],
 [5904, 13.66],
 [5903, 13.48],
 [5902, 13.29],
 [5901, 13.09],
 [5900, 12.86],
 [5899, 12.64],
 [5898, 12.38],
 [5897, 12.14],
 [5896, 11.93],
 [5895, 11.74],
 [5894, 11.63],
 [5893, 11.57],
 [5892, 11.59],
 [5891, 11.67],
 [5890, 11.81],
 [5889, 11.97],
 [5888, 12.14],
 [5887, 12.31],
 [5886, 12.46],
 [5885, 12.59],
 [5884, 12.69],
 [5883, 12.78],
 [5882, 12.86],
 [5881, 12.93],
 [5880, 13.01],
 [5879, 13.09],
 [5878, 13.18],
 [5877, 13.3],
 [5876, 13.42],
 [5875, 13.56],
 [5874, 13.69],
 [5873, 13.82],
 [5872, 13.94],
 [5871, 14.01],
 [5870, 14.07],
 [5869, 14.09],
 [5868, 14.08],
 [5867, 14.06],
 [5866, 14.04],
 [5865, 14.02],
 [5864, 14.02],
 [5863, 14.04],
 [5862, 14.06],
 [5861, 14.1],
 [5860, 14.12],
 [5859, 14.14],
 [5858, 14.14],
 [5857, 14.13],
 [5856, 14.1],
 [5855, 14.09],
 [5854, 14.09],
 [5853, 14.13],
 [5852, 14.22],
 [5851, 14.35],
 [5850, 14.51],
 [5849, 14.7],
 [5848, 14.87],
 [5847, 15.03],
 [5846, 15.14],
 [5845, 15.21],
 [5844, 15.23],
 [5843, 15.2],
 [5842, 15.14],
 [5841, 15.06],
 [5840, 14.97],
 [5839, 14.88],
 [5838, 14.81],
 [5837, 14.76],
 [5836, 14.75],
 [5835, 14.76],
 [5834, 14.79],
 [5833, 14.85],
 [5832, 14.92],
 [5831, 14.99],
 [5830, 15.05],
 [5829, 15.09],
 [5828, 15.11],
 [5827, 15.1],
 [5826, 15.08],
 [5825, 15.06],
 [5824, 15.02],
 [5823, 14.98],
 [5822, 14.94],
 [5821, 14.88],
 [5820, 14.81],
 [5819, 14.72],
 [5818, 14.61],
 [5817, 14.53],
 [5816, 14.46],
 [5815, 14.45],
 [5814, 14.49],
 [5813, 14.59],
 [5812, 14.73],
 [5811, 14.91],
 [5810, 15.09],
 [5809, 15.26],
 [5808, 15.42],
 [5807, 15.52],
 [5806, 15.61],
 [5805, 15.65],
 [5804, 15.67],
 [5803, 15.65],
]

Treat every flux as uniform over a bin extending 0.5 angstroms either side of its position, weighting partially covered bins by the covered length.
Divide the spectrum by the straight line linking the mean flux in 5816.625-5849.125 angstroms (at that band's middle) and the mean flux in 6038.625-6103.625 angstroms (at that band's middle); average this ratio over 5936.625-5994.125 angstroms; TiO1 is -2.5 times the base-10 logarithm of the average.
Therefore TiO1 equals 0.05 mag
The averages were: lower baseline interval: 14.9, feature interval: 14.4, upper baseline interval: 15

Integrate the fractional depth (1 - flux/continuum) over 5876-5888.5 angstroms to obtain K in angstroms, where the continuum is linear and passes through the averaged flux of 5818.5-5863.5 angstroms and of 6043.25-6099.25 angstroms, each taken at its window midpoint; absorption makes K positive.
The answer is 1.7 angstroms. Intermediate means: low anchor 14.7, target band 12.8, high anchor 15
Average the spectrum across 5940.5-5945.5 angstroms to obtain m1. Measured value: 14.9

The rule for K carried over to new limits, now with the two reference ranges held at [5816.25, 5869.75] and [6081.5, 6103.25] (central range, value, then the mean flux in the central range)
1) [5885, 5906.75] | 3.2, 12.5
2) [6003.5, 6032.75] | 0.2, 14.6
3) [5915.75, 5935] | 0.5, 14.2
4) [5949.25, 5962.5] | 0.8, 13.8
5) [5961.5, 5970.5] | 0.4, 14.1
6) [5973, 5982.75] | 0.1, 14.5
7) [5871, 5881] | 0.8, 13.4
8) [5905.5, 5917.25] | 0.5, 14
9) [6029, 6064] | -0.9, 15.1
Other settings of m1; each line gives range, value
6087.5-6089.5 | 14.5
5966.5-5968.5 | 14.1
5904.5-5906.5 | 13.9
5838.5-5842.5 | 15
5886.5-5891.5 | 12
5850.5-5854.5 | 14.2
